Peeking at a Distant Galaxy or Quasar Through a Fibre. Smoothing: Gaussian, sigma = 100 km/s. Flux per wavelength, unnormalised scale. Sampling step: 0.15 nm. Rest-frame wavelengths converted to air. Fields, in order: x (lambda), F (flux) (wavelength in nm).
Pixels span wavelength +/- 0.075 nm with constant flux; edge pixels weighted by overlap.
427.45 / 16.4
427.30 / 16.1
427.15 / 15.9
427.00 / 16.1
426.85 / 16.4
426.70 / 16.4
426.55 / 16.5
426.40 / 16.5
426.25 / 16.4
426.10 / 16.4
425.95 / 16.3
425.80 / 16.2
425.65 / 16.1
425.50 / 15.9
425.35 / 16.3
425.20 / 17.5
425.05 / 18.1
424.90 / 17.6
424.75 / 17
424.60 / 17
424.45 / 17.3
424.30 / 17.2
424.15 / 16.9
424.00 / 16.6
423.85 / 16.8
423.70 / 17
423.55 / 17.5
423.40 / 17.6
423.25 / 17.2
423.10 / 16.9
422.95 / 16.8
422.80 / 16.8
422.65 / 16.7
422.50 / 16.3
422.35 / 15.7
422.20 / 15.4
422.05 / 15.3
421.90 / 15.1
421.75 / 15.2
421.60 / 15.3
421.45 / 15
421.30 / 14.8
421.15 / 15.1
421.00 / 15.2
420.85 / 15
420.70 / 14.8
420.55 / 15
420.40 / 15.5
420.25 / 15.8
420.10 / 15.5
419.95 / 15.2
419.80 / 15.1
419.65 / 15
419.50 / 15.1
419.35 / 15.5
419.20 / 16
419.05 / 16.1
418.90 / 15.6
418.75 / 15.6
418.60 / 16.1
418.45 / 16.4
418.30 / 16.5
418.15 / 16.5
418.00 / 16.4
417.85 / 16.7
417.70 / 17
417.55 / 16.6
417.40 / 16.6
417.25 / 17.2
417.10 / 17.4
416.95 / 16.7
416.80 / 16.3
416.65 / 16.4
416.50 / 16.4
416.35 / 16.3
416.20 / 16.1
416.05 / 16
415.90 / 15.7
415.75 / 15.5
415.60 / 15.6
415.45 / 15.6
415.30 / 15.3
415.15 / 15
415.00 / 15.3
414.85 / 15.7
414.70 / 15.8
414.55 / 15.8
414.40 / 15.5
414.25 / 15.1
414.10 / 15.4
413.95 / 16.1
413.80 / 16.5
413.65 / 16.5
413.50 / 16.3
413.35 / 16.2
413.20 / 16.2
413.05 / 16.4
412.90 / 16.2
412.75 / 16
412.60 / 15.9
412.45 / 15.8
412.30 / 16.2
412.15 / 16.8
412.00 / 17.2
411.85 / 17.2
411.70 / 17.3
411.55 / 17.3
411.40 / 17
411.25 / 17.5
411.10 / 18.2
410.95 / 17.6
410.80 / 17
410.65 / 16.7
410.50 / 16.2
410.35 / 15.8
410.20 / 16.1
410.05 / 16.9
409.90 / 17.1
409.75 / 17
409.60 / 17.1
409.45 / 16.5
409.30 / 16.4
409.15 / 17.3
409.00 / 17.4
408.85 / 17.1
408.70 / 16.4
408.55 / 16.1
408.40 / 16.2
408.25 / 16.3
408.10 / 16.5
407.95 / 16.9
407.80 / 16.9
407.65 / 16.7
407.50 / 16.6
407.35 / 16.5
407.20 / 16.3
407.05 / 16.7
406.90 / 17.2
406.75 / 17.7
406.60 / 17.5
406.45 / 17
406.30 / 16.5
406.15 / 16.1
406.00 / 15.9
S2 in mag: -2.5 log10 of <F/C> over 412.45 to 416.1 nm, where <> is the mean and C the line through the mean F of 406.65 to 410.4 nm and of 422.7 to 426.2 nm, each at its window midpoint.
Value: 0.06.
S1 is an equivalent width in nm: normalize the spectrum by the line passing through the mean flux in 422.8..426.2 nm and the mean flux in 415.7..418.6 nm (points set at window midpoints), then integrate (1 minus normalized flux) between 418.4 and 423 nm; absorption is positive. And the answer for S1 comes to 0.31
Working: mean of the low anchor 16.5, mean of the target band 15.5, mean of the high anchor 16.9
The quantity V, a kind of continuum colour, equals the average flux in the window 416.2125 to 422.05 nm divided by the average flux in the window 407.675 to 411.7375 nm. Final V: 0.9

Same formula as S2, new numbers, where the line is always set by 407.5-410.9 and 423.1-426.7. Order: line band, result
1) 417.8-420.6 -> 0.07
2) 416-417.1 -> 0.02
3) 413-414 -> 0.03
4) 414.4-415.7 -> 0.08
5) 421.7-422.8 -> 0.07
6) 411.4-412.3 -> -0.02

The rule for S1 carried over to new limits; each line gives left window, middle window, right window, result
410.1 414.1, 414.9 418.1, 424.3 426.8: 0.087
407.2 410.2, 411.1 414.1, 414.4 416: -0.106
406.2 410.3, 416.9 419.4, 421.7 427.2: 0.035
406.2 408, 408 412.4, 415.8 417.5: -0.028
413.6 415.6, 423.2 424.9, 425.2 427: -0.094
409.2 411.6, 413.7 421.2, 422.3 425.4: 0.486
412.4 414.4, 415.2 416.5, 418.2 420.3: 0.008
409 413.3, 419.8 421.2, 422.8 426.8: 0.132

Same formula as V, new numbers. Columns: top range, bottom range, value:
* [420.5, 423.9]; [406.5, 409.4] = 0.95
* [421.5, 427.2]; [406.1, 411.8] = 0.98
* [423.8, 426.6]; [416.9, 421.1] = 1.05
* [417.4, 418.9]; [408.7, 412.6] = 0.97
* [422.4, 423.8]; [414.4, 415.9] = 1.09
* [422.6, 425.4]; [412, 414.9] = 1.07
